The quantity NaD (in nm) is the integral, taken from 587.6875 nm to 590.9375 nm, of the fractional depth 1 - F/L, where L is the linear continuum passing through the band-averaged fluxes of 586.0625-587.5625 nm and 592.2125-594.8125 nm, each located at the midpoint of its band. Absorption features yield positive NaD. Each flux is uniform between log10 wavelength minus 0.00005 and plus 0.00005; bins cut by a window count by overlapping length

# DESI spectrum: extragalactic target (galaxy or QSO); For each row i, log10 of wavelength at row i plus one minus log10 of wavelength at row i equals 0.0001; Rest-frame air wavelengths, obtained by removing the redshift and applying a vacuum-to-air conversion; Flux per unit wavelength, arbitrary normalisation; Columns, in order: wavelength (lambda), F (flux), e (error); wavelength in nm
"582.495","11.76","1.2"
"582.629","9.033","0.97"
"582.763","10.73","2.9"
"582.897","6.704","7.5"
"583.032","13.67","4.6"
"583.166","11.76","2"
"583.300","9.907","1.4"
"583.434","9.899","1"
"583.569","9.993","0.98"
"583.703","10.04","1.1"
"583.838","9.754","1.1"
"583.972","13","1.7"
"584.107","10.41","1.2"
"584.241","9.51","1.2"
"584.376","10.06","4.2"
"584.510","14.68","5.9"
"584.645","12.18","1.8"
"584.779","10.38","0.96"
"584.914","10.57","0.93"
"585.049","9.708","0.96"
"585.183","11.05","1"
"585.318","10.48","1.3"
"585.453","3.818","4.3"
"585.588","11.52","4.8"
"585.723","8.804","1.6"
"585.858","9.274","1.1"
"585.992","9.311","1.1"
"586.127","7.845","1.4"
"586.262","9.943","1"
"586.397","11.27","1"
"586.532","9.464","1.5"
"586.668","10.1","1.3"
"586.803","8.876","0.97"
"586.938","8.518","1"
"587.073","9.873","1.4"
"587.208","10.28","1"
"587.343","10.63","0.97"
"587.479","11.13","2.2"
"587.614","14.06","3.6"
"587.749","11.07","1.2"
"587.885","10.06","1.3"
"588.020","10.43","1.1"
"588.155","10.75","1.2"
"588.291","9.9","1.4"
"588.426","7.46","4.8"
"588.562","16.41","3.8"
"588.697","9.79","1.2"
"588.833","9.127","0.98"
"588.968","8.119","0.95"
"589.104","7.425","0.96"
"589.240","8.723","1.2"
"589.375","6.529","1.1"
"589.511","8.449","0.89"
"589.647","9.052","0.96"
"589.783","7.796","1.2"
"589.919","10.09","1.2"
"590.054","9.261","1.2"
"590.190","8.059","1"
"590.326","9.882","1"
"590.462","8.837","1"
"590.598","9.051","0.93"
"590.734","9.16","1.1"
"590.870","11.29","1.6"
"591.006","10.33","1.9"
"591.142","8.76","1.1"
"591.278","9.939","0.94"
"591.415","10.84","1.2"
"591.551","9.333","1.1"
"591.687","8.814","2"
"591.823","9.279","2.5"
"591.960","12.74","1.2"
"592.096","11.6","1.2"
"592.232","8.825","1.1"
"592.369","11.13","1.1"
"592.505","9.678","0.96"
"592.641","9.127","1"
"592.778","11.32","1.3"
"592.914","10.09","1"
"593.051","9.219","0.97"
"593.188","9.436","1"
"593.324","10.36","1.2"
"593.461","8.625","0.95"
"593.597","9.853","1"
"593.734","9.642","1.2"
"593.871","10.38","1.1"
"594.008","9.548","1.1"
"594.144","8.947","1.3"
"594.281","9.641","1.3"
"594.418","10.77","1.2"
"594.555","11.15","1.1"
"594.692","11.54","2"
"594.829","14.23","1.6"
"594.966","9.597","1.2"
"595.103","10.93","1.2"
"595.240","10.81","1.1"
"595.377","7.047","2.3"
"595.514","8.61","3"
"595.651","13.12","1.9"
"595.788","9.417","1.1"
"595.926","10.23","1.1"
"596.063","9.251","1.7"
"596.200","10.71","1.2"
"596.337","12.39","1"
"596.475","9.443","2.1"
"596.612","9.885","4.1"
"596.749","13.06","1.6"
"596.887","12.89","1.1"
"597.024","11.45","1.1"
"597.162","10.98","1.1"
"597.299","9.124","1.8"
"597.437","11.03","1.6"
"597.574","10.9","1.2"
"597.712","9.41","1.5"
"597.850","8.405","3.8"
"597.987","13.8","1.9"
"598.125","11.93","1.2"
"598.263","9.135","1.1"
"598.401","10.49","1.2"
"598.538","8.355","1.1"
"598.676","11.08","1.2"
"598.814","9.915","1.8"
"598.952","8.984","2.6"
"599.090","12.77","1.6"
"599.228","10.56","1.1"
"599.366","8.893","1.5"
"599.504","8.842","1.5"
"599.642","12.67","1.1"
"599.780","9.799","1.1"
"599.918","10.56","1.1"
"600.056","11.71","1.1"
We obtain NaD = 0.16 nm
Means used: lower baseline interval 9.86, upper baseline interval 10.1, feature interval 9.44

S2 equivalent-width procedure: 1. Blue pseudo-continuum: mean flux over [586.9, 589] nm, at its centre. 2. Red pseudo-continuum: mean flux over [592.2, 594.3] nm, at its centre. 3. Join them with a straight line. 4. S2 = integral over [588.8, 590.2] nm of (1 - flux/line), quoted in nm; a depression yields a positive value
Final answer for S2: 0.26 nm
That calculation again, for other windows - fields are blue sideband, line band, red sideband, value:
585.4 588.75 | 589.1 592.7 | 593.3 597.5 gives 0.28 nm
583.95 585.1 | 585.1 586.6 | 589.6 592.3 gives 0.20 nm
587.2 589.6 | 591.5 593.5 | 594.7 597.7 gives 0.07 nm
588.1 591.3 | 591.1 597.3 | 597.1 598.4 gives -0.20 nm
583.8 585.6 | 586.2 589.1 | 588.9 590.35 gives -0.32 nm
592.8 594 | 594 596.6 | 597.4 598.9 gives -0.10 nm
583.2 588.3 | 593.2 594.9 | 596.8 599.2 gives 0.02 nm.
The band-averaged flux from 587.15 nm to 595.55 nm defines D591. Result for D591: 9.92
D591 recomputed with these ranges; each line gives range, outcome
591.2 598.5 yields 10.4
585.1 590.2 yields 9.62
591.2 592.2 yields 10.3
